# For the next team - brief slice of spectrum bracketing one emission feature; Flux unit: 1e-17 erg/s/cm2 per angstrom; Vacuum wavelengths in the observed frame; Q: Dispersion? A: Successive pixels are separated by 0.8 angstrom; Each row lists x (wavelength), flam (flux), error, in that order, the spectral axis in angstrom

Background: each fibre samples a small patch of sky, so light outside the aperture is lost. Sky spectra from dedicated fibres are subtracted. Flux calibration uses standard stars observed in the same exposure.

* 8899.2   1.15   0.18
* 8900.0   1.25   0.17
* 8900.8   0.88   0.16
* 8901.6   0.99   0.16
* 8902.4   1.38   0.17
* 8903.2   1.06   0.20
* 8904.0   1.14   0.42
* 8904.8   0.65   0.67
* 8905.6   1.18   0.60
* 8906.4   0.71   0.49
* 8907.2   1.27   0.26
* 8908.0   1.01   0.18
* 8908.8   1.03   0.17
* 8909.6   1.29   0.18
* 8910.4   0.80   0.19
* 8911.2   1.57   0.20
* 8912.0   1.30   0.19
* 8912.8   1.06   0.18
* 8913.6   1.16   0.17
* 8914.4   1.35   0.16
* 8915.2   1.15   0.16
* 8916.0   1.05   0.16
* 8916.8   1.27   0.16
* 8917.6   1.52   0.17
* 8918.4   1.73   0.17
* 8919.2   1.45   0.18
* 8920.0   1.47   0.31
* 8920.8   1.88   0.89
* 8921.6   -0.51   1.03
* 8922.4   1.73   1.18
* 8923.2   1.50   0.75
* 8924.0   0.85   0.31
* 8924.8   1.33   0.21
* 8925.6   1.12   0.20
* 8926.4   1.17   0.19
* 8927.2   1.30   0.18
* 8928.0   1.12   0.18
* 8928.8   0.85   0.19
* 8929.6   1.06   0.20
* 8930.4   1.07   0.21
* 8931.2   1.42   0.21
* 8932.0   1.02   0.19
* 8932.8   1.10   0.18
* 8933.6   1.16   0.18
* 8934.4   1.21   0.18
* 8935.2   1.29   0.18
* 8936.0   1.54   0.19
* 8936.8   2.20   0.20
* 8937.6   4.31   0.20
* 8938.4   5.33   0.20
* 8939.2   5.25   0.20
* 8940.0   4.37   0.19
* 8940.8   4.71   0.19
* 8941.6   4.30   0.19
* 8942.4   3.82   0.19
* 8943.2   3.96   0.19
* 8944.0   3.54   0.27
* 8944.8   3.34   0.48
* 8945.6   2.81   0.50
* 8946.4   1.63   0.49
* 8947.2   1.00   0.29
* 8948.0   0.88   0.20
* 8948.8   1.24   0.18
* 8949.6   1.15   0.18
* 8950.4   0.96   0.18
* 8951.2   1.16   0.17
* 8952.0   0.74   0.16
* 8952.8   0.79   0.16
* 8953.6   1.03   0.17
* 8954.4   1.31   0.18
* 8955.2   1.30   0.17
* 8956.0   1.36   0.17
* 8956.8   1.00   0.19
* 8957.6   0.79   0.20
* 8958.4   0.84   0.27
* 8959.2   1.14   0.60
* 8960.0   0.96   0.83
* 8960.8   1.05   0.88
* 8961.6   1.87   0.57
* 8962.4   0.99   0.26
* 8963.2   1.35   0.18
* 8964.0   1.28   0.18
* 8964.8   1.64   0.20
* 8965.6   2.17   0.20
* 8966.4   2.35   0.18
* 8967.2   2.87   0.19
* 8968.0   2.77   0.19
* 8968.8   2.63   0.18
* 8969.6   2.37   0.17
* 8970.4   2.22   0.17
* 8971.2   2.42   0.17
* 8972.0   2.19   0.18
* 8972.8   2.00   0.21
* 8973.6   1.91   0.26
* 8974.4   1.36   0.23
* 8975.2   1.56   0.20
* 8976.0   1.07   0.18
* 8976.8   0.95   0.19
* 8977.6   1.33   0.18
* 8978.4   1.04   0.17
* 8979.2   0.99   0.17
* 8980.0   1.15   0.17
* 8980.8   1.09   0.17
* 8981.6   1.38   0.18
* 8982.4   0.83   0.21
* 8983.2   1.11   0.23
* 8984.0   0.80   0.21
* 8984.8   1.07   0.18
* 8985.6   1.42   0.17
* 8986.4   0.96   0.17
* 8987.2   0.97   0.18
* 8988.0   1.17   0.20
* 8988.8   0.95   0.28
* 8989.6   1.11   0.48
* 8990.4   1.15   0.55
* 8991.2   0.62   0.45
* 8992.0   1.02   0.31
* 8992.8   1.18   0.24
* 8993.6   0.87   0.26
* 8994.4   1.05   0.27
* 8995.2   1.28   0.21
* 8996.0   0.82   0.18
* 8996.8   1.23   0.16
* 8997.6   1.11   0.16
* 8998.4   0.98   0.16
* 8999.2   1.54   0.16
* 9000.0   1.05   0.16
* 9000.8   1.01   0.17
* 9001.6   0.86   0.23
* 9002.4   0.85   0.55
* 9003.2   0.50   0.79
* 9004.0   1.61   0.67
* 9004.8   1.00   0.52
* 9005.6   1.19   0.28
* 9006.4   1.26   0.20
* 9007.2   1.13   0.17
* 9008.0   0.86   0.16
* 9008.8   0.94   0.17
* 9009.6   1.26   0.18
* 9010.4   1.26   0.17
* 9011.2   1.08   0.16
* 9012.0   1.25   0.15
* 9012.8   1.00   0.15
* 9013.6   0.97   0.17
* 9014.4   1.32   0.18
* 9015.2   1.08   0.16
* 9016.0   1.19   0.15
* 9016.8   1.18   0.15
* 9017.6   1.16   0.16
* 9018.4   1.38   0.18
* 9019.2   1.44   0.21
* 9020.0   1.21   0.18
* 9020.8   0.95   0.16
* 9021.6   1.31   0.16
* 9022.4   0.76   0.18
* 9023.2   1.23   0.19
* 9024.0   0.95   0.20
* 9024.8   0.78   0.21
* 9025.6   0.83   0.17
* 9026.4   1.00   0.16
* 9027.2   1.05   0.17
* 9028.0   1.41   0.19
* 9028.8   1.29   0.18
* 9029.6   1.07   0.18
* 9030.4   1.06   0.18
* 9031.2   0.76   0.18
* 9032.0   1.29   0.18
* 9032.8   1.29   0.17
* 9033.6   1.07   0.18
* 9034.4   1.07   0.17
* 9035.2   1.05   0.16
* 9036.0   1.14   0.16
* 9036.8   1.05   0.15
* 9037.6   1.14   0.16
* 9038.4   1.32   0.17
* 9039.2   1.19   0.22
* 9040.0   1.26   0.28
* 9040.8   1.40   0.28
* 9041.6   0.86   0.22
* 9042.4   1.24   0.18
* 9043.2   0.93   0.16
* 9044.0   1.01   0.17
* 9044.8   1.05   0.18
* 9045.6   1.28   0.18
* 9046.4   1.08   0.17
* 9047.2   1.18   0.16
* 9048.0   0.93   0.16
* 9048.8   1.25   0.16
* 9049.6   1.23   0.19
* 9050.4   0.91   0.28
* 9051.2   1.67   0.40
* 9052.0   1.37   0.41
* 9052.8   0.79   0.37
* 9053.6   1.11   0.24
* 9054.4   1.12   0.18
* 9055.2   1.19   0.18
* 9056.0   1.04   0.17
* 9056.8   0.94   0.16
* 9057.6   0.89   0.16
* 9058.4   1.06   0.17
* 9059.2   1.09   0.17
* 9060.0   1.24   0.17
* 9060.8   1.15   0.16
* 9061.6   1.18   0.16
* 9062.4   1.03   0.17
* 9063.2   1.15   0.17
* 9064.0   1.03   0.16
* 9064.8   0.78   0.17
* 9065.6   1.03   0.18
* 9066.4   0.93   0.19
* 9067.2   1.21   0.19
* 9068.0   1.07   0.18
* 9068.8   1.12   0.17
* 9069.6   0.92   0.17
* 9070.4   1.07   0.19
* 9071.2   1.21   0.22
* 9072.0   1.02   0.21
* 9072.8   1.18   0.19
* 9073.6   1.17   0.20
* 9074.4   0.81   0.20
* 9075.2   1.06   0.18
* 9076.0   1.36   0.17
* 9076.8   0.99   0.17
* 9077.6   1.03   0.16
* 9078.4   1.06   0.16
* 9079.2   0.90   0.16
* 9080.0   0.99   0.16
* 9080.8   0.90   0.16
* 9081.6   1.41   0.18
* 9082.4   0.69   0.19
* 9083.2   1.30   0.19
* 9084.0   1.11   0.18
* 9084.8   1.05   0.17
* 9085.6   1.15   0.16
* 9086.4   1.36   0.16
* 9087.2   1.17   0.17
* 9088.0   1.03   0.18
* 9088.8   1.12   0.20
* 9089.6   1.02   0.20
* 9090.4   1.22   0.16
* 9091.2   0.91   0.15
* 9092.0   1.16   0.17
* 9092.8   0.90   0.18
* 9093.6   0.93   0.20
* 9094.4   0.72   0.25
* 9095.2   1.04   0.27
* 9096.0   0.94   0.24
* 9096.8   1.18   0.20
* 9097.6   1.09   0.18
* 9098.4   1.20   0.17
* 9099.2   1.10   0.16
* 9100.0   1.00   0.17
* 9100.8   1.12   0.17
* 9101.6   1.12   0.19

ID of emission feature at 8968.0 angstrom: [N II] 6583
